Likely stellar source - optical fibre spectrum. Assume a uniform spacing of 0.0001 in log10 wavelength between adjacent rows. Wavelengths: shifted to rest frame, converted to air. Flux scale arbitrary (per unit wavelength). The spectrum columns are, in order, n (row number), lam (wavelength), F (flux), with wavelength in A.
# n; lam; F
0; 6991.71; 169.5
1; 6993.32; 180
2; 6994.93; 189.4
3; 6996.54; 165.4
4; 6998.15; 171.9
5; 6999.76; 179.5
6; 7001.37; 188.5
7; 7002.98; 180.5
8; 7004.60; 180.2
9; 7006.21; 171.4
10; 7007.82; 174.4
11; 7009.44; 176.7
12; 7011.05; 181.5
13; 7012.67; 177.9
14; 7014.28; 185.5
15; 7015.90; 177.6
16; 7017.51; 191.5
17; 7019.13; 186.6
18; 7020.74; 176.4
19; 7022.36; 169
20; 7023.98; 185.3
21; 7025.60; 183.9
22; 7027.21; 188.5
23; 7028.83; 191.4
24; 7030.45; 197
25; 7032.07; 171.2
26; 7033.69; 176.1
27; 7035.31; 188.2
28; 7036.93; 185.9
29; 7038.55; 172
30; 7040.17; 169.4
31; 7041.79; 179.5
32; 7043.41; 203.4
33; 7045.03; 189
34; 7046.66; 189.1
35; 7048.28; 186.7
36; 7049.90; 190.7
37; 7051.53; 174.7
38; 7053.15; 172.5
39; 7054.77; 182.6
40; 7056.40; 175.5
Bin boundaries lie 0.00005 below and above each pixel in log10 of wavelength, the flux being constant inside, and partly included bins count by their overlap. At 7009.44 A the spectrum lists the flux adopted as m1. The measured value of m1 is 176.7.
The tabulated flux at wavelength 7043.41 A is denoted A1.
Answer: 203.4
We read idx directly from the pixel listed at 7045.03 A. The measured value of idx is 189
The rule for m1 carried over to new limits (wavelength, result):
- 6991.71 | 169.5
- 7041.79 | 179.5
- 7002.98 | 180.5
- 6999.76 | 179.5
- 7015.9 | 177.6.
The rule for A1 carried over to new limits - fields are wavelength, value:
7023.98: 185.3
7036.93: 185.9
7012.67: 177.9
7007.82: 174.4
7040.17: 169.4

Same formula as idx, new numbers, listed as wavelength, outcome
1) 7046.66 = 189.1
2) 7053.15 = 172.5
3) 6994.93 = 189.4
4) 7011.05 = 181.5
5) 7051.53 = 174.7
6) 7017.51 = 191.5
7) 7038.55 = 172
